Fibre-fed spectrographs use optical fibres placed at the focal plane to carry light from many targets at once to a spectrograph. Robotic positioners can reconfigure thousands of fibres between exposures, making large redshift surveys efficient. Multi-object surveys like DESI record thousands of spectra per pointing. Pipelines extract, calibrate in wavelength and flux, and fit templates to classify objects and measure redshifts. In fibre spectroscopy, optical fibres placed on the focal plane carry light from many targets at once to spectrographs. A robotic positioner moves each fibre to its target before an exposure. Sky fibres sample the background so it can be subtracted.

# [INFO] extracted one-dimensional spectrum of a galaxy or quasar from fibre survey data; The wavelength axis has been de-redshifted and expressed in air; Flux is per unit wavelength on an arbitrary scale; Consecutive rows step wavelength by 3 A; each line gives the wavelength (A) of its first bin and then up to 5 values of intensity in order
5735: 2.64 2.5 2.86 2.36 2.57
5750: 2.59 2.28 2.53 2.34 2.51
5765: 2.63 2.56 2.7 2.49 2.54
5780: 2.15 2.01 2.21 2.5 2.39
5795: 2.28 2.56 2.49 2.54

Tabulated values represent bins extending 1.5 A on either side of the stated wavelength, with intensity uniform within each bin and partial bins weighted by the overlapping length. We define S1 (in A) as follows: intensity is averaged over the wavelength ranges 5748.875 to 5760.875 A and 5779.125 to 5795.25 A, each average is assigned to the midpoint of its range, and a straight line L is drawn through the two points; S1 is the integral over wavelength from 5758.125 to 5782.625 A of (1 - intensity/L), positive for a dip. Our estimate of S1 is -1.3 A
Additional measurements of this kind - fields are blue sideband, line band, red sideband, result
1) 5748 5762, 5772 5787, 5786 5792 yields 0.7 A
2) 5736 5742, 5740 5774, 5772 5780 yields 0.4 A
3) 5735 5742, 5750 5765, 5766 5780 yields 0.8 A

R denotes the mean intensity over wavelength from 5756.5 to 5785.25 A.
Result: 2.43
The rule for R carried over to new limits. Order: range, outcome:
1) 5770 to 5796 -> 2.36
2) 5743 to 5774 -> 2.51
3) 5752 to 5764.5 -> 2.44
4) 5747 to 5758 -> 2.48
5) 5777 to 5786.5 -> 2.18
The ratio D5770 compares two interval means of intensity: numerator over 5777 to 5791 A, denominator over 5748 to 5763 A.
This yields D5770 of 0.92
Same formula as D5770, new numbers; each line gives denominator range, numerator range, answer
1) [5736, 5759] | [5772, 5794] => 0.93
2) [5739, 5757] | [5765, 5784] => 0.96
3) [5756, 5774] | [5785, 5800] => 0.94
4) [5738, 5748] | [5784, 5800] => 0.92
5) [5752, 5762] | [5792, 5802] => 1.01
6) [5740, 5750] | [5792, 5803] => 0.94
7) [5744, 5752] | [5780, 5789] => 0.87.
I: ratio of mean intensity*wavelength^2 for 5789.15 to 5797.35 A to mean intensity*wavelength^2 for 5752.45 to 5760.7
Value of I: 1.01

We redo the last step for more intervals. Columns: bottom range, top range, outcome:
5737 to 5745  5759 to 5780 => 0.98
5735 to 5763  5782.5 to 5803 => 0.96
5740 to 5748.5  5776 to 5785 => 0.87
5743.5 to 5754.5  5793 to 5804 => 1.02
